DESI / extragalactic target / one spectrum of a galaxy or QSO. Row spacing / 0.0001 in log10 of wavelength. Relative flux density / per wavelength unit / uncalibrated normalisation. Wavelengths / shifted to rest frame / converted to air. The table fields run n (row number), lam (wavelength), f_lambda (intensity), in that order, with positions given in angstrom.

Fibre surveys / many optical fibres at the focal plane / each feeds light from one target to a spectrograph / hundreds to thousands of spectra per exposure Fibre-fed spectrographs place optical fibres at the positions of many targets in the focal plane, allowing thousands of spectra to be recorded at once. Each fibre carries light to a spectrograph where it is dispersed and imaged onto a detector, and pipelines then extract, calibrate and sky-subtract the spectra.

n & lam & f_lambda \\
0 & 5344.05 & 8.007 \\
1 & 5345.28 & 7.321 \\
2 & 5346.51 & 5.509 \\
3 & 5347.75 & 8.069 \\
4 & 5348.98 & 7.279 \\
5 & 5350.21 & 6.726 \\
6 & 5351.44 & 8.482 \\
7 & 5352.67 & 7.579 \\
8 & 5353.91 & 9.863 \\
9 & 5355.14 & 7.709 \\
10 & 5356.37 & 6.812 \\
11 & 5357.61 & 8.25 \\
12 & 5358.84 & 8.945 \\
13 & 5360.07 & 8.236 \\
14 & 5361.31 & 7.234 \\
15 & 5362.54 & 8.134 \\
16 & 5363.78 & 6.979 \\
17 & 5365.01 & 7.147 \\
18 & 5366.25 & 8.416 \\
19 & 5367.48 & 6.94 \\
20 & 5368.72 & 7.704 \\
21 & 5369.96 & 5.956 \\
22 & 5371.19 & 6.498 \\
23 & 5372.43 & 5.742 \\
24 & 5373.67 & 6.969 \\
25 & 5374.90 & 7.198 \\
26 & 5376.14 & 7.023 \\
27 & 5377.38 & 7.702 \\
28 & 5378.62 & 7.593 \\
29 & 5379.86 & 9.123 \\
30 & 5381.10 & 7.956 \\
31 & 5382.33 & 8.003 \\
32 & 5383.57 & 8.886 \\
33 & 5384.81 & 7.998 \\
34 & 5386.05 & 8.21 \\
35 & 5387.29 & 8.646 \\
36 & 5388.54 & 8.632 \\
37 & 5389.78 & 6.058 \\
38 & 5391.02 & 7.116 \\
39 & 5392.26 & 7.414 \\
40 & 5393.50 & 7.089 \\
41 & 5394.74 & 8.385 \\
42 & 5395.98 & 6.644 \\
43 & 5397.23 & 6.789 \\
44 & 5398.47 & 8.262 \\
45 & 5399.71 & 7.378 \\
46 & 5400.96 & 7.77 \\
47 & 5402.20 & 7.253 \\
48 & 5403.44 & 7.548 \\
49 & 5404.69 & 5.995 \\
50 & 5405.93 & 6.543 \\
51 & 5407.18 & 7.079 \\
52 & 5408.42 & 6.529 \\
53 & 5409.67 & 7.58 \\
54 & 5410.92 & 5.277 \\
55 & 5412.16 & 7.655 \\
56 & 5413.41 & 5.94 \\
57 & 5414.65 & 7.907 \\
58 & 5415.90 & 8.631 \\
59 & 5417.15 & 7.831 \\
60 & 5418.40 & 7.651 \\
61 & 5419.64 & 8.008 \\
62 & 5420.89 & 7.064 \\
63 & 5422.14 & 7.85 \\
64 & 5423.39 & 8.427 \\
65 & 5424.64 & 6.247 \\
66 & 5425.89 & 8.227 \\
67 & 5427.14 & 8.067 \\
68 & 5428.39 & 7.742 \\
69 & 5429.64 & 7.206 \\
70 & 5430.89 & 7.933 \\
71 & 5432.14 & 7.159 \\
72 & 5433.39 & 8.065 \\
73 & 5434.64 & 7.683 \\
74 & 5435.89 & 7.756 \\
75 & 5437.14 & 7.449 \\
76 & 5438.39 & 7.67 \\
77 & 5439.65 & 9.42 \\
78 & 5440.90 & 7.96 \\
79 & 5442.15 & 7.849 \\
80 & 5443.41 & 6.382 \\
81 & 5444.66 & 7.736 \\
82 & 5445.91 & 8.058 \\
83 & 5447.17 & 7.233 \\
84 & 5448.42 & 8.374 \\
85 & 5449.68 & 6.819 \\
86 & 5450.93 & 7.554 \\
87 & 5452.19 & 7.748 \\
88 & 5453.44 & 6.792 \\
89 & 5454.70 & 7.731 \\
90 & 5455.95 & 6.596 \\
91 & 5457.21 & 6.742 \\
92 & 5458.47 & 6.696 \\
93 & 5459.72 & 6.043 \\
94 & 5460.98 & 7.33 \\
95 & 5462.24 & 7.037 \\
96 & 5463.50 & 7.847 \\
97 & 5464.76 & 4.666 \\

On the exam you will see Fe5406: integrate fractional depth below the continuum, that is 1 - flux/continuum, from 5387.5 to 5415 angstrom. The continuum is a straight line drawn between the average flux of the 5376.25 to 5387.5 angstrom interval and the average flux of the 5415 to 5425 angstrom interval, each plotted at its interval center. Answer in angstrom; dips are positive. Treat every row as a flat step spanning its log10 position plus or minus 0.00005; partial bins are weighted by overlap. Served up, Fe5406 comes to 2.82 angstrom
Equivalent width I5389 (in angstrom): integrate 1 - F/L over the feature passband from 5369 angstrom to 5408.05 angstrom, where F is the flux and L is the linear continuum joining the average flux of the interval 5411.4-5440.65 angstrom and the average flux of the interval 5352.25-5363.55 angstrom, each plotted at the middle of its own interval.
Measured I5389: 2.5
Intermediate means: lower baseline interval 8.05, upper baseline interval 7.71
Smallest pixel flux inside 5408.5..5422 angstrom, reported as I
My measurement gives 5.277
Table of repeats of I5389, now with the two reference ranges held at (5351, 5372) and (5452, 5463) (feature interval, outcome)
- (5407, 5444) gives -1.9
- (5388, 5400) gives 0.1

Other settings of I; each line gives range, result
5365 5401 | 5.742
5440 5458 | 6.382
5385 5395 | 6.058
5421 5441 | 6.247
